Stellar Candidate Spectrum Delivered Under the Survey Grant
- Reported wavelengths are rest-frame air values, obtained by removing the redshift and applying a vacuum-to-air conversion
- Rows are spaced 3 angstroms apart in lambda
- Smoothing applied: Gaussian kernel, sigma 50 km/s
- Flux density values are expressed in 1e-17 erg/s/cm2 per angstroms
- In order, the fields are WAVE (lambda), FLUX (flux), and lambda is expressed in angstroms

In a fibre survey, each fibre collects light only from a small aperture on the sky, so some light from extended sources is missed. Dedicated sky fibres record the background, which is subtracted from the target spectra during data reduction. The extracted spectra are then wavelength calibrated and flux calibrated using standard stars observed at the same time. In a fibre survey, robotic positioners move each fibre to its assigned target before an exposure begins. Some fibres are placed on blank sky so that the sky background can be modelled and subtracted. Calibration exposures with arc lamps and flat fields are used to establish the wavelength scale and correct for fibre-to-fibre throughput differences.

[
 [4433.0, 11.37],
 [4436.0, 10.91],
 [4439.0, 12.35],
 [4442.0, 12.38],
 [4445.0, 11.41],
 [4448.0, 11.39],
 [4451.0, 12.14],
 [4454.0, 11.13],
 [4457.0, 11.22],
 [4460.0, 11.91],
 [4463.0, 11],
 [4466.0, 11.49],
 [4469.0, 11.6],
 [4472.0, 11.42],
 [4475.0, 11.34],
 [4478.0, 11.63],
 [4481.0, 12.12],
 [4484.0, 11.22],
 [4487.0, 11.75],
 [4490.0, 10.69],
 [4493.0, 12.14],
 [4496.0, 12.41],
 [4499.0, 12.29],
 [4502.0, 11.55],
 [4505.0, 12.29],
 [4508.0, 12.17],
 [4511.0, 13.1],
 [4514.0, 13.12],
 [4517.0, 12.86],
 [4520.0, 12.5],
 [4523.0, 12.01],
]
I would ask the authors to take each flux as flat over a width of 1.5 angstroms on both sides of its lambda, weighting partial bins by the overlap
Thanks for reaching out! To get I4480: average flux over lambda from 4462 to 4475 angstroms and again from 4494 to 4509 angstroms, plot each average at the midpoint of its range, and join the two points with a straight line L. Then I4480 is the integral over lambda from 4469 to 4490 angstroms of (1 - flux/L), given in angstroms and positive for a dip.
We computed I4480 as 0.21 angstroms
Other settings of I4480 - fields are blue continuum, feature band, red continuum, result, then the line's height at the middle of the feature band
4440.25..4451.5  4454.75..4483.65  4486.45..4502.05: 0.8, 11.8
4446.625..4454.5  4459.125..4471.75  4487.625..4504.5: 0.2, 11.7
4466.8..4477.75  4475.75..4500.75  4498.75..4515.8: 0.3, 11.9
